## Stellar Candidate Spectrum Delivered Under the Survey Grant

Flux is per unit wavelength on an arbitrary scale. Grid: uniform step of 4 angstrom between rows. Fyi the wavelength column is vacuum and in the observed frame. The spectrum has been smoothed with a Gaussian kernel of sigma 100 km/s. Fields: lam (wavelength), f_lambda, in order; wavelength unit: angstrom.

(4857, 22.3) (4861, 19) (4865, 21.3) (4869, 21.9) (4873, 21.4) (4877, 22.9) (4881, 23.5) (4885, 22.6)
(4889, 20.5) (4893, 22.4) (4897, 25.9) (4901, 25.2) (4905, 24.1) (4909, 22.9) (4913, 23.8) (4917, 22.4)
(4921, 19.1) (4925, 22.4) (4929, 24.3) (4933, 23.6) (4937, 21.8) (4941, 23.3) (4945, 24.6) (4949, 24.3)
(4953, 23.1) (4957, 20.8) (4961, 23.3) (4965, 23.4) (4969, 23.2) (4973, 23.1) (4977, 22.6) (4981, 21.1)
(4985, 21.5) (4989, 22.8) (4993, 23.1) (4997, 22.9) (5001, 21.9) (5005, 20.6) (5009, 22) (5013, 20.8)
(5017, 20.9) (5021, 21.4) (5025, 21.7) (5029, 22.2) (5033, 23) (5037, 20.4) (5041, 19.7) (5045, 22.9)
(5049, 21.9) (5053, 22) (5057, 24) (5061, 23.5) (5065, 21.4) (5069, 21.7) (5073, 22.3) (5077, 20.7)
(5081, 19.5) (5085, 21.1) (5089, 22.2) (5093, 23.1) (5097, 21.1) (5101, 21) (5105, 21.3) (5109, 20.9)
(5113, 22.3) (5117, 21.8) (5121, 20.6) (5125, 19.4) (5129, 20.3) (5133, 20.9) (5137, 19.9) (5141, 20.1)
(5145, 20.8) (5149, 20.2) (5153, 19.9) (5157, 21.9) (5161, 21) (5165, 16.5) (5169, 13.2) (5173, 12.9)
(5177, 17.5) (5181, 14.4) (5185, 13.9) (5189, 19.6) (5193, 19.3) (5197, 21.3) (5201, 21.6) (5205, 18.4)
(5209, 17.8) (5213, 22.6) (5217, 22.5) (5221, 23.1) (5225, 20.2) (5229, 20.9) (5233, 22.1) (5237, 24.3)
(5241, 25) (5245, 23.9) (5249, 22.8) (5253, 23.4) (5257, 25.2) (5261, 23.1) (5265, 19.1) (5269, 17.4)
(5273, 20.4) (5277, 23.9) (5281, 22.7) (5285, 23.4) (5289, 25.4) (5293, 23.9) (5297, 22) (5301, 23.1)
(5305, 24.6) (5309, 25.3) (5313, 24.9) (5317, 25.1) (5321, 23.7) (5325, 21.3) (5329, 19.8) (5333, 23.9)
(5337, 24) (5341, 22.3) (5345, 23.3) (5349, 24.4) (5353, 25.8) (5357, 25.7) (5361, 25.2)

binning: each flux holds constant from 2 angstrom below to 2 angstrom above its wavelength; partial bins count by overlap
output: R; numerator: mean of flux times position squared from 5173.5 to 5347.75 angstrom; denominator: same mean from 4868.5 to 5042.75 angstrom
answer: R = 1.1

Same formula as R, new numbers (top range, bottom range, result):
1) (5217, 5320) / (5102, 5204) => 1.25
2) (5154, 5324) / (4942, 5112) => 1.05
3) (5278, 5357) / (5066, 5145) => 1.22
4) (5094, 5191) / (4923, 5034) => 0.91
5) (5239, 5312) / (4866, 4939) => 1.17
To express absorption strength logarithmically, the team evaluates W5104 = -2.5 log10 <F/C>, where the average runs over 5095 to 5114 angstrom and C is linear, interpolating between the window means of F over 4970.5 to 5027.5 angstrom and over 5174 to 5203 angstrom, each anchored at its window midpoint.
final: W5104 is -0.08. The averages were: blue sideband 21.9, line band 21.3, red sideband 18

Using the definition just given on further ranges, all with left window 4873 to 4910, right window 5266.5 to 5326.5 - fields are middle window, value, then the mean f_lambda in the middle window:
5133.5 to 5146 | 0.143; 20.3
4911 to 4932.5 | 0.036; 22.5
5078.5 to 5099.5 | 0.088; 21.4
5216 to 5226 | 0.053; 22.1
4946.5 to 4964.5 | 0.012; 23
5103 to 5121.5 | 0.084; 21.4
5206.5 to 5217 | 0.129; 20.6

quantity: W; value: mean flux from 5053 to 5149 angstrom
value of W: 21.3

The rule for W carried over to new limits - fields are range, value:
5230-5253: 23.5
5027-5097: 21.8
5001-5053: 21.5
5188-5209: 19.8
